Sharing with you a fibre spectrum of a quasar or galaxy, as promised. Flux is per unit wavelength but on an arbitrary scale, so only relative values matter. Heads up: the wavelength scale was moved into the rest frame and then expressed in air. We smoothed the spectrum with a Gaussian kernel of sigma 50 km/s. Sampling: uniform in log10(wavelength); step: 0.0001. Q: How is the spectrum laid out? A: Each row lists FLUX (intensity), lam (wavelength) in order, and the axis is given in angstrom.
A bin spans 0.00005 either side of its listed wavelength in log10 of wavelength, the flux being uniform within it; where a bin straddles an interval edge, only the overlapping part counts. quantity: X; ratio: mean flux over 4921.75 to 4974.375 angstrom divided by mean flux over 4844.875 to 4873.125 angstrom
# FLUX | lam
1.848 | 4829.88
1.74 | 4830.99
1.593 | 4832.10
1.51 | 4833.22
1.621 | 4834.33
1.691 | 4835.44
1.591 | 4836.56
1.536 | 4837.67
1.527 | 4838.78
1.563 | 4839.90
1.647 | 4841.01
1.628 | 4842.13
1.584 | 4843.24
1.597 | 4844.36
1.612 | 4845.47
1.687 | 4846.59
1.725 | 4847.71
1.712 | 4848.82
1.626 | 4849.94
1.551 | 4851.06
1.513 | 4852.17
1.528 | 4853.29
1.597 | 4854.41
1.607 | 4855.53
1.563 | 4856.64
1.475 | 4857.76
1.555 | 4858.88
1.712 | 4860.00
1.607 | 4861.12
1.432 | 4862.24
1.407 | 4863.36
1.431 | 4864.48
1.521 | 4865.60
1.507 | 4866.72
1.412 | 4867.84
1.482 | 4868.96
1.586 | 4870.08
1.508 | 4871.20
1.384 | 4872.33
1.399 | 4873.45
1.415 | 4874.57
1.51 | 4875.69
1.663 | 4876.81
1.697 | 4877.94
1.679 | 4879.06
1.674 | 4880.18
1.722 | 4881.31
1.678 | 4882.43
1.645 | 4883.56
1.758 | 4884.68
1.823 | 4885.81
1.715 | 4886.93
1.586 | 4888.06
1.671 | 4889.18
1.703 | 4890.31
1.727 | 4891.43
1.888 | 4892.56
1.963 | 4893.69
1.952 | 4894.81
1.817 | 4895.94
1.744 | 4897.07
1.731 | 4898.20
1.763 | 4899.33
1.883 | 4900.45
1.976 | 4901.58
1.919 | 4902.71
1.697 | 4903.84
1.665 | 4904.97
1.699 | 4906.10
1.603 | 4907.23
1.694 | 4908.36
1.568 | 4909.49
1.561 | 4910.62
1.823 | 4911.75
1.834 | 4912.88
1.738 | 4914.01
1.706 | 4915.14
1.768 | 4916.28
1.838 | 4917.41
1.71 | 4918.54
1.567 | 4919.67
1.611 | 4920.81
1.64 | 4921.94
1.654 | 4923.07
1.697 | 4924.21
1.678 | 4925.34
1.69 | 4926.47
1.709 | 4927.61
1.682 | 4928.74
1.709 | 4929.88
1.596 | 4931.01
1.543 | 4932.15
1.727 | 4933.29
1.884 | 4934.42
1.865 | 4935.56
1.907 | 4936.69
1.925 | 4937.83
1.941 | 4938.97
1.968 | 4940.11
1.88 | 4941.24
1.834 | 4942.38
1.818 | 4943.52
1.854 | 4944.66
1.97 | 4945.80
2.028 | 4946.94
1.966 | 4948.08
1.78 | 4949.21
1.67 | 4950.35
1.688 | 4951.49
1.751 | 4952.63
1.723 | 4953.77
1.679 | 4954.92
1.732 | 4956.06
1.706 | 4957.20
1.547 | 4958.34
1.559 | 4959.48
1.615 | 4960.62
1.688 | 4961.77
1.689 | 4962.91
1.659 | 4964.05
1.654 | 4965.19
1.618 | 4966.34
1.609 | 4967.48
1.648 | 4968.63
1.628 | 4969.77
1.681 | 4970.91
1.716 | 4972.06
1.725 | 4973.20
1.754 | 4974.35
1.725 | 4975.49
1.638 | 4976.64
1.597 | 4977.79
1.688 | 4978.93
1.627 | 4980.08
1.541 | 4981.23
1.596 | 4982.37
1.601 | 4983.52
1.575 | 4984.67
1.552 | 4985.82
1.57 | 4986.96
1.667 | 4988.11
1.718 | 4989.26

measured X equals 1.12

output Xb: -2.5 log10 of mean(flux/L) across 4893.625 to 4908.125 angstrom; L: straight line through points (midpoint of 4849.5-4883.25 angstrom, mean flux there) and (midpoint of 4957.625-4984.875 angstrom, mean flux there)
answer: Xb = -0.14 mag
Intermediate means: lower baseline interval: 1.55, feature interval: 1.79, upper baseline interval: 1.64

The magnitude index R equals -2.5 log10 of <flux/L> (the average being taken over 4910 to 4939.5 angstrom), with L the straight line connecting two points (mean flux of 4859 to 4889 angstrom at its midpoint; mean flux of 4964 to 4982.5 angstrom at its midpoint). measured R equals -0.07 mag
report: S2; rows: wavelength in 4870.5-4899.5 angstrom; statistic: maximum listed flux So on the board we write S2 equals 1.963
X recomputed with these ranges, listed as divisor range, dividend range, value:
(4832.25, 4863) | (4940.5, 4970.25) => 1.09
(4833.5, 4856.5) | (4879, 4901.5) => 1.10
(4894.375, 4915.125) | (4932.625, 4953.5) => 1.06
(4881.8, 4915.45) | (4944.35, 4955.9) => 1.03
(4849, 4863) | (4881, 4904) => 1.14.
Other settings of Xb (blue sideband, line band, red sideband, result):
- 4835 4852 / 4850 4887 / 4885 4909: 0.081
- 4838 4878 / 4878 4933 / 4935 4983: -0.055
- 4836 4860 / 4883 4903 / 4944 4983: -0.099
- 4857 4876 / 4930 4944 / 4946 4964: -0.089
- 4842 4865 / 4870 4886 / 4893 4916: 0.043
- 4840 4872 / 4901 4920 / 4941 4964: -0.037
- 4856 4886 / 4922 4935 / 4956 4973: -0.046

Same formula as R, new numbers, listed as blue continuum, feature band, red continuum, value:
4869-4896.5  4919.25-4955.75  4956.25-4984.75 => -0.07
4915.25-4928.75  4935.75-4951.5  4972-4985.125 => -0.13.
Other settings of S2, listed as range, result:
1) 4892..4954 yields 2.028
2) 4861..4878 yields 1.697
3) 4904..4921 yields 1.838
